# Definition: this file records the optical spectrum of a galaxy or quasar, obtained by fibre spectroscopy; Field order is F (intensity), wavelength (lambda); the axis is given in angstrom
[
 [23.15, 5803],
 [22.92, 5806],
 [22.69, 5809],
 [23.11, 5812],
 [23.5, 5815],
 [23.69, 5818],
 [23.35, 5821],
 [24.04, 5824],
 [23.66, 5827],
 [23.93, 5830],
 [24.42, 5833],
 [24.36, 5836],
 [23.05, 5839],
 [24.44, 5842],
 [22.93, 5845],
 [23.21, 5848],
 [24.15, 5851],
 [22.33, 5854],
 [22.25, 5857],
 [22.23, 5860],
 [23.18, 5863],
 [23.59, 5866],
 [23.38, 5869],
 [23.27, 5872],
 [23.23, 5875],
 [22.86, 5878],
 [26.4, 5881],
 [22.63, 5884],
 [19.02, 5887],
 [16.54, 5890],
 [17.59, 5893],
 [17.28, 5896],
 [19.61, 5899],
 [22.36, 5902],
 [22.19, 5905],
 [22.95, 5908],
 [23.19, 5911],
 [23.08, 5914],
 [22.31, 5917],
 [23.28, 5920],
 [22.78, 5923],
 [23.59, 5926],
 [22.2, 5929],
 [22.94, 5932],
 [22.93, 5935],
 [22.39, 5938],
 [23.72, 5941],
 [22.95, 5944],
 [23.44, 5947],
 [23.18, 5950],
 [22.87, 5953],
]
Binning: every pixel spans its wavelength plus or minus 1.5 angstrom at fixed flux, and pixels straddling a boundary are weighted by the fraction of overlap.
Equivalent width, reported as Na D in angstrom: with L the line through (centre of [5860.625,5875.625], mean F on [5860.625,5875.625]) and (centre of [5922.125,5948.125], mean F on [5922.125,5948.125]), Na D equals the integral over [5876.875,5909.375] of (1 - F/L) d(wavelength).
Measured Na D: 3.29 angstrom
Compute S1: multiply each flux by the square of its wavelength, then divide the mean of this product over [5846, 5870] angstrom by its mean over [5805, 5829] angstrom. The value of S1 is 1.0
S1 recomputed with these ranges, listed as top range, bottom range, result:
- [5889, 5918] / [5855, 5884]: 0.90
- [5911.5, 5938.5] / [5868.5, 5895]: 1.08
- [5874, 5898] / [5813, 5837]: 0.88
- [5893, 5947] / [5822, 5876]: 0.97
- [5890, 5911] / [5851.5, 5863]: 0.91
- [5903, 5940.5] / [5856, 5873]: 1.01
